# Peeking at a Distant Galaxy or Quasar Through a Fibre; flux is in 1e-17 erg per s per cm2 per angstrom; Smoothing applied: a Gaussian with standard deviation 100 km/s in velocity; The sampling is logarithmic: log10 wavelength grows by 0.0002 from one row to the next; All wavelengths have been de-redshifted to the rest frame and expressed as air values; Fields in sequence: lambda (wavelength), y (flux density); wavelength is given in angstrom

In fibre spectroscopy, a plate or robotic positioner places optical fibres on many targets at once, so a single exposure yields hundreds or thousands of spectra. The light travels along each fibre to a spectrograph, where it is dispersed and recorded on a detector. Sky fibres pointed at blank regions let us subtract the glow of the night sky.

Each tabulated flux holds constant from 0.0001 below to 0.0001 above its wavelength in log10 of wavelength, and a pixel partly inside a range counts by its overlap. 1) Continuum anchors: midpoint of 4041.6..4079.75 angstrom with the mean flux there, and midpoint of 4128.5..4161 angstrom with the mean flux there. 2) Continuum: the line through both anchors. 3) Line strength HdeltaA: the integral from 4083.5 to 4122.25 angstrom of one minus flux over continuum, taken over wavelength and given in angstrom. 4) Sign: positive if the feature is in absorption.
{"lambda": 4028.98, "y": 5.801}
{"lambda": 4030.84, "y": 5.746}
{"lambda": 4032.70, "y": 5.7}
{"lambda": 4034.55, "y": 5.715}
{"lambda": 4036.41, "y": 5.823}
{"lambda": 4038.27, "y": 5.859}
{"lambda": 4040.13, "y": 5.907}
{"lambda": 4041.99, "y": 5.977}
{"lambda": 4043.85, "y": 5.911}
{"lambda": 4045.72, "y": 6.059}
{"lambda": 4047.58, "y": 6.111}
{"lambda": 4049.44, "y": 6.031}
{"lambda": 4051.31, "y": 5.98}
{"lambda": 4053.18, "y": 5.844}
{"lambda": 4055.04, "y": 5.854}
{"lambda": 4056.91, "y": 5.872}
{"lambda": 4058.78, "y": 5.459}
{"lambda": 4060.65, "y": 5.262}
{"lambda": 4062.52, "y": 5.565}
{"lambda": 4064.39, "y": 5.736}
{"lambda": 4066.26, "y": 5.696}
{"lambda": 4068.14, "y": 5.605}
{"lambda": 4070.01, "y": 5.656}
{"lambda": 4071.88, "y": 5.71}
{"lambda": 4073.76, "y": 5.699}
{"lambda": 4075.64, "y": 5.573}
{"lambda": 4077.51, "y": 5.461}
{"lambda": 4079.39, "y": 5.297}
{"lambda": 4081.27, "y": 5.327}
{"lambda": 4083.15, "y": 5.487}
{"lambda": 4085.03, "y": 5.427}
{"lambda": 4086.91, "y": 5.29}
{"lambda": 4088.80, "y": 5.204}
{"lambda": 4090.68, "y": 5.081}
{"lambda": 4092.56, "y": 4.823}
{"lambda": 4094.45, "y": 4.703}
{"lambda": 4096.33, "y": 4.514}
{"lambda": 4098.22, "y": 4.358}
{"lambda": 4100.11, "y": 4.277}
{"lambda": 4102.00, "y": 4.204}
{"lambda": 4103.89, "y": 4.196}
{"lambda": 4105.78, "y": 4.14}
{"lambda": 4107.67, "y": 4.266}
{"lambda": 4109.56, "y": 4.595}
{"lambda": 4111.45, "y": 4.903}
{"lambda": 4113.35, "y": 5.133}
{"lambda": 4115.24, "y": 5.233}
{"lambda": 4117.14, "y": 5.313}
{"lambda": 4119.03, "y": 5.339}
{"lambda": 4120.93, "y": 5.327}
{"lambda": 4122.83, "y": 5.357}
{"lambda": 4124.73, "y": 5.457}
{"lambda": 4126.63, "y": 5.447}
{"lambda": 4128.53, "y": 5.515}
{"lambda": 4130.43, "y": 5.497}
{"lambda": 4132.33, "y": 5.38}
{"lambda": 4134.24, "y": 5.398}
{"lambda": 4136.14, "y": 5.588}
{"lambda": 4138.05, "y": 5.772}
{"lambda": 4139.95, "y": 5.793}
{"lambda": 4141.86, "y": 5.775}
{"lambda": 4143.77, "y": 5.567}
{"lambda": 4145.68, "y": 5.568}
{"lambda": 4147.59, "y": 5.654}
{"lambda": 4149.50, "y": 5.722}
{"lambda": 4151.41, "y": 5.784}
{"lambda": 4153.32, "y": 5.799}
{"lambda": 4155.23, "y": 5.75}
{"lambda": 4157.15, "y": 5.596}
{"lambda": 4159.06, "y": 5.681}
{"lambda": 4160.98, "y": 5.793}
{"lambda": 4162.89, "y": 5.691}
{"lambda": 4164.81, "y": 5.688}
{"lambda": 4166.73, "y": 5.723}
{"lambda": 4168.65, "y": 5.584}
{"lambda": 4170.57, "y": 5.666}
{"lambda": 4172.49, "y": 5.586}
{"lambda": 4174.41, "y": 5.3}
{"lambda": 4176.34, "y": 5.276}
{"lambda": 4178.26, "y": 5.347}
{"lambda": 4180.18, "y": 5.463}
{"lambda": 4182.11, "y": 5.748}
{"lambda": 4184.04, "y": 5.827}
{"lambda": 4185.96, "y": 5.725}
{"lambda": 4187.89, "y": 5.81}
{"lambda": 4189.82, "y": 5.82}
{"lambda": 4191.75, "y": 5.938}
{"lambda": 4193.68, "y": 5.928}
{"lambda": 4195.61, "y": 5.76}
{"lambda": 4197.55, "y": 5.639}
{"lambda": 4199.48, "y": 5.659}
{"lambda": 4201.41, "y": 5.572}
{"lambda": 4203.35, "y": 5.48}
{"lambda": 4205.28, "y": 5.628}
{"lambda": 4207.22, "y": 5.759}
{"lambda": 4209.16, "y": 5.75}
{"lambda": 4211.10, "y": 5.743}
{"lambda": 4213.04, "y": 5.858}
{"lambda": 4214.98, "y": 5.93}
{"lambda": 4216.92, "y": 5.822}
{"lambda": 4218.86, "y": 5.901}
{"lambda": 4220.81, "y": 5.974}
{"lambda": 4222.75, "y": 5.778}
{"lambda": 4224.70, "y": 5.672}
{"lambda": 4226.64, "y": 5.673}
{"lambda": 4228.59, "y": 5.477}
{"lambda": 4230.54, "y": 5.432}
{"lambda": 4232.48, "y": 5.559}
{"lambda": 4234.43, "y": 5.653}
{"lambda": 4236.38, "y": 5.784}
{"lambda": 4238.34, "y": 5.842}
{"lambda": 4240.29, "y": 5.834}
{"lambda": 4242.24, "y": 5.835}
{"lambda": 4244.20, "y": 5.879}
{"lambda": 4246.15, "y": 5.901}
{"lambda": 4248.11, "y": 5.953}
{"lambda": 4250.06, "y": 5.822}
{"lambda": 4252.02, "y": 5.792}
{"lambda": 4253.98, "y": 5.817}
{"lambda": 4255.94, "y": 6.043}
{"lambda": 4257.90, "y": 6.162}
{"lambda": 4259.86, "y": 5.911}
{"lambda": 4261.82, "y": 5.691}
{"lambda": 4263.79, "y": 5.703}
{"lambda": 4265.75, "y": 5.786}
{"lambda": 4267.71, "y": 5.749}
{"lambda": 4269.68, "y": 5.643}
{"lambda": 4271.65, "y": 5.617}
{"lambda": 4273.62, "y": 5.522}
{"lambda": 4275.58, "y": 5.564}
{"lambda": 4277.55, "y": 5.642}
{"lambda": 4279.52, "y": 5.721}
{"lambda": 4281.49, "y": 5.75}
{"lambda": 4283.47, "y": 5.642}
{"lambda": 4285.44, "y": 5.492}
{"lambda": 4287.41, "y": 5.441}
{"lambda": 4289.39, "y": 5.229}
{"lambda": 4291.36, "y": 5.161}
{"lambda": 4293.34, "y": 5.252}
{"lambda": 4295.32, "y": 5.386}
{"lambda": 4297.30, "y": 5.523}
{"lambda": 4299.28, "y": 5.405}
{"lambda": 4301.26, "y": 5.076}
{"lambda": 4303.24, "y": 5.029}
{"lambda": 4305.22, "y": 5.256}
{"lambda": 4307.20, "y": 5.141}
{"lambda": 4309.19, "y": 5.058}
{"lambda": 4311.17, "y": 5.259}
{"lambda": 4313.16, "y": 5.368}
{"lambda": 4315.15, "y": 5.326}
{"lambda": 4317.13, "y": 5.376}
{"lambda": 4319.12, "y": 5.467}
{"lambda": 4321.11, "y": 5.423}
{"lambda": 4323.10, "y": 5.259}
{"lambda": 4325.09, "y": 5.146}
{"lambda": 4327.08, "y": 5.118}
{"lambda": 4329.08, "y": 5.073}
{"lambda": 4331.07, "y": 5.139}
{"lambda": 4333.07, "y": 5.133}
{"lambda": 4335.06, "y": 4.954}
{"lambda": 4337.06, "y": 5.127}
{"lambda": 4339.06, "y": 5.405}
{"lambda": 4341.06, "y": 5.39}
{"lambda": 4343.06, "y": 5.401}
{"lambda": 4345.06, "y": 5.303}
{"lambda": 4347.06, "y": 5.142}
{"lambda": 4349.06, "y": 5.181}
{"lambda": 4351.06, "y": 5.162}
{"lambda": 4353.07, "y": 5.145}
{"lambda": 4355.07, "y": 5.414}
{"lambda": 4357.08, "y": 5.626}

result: 5.8 angstrom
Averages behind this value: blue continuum 5.73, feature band 4.83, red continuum 5.65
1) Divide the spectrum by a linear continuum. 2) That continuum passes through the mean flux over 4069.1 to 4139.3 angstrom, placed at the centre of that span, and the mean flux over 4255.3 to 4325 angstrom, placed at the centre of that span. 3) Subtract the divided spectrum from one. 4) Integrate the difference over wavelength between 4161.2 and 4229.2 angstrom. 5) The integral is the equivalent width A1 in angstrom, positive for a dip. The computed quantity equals -5.0 angstrom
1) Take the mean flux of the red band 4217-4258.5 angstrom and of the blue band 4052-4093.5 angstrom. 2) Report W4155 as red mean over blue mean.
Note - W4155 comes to 1.05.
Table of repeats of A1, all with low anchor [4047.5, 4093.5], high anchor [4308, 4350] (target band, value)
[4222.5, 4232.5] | -0.4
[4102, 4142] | 2.3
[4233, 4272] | -3.6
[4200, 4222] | -1.6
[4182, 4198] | -1.2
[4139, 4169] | -1.4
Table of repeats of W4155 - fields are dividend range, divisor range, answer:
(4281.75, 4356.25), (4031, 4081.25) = 0.92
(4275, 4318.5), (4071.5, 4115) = 1.09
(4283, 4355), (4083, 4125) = 1.08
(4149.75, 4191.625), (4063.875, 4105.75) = 1.10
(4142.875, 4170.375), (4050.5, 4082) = 1.01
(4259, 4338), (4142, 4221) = 0.95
